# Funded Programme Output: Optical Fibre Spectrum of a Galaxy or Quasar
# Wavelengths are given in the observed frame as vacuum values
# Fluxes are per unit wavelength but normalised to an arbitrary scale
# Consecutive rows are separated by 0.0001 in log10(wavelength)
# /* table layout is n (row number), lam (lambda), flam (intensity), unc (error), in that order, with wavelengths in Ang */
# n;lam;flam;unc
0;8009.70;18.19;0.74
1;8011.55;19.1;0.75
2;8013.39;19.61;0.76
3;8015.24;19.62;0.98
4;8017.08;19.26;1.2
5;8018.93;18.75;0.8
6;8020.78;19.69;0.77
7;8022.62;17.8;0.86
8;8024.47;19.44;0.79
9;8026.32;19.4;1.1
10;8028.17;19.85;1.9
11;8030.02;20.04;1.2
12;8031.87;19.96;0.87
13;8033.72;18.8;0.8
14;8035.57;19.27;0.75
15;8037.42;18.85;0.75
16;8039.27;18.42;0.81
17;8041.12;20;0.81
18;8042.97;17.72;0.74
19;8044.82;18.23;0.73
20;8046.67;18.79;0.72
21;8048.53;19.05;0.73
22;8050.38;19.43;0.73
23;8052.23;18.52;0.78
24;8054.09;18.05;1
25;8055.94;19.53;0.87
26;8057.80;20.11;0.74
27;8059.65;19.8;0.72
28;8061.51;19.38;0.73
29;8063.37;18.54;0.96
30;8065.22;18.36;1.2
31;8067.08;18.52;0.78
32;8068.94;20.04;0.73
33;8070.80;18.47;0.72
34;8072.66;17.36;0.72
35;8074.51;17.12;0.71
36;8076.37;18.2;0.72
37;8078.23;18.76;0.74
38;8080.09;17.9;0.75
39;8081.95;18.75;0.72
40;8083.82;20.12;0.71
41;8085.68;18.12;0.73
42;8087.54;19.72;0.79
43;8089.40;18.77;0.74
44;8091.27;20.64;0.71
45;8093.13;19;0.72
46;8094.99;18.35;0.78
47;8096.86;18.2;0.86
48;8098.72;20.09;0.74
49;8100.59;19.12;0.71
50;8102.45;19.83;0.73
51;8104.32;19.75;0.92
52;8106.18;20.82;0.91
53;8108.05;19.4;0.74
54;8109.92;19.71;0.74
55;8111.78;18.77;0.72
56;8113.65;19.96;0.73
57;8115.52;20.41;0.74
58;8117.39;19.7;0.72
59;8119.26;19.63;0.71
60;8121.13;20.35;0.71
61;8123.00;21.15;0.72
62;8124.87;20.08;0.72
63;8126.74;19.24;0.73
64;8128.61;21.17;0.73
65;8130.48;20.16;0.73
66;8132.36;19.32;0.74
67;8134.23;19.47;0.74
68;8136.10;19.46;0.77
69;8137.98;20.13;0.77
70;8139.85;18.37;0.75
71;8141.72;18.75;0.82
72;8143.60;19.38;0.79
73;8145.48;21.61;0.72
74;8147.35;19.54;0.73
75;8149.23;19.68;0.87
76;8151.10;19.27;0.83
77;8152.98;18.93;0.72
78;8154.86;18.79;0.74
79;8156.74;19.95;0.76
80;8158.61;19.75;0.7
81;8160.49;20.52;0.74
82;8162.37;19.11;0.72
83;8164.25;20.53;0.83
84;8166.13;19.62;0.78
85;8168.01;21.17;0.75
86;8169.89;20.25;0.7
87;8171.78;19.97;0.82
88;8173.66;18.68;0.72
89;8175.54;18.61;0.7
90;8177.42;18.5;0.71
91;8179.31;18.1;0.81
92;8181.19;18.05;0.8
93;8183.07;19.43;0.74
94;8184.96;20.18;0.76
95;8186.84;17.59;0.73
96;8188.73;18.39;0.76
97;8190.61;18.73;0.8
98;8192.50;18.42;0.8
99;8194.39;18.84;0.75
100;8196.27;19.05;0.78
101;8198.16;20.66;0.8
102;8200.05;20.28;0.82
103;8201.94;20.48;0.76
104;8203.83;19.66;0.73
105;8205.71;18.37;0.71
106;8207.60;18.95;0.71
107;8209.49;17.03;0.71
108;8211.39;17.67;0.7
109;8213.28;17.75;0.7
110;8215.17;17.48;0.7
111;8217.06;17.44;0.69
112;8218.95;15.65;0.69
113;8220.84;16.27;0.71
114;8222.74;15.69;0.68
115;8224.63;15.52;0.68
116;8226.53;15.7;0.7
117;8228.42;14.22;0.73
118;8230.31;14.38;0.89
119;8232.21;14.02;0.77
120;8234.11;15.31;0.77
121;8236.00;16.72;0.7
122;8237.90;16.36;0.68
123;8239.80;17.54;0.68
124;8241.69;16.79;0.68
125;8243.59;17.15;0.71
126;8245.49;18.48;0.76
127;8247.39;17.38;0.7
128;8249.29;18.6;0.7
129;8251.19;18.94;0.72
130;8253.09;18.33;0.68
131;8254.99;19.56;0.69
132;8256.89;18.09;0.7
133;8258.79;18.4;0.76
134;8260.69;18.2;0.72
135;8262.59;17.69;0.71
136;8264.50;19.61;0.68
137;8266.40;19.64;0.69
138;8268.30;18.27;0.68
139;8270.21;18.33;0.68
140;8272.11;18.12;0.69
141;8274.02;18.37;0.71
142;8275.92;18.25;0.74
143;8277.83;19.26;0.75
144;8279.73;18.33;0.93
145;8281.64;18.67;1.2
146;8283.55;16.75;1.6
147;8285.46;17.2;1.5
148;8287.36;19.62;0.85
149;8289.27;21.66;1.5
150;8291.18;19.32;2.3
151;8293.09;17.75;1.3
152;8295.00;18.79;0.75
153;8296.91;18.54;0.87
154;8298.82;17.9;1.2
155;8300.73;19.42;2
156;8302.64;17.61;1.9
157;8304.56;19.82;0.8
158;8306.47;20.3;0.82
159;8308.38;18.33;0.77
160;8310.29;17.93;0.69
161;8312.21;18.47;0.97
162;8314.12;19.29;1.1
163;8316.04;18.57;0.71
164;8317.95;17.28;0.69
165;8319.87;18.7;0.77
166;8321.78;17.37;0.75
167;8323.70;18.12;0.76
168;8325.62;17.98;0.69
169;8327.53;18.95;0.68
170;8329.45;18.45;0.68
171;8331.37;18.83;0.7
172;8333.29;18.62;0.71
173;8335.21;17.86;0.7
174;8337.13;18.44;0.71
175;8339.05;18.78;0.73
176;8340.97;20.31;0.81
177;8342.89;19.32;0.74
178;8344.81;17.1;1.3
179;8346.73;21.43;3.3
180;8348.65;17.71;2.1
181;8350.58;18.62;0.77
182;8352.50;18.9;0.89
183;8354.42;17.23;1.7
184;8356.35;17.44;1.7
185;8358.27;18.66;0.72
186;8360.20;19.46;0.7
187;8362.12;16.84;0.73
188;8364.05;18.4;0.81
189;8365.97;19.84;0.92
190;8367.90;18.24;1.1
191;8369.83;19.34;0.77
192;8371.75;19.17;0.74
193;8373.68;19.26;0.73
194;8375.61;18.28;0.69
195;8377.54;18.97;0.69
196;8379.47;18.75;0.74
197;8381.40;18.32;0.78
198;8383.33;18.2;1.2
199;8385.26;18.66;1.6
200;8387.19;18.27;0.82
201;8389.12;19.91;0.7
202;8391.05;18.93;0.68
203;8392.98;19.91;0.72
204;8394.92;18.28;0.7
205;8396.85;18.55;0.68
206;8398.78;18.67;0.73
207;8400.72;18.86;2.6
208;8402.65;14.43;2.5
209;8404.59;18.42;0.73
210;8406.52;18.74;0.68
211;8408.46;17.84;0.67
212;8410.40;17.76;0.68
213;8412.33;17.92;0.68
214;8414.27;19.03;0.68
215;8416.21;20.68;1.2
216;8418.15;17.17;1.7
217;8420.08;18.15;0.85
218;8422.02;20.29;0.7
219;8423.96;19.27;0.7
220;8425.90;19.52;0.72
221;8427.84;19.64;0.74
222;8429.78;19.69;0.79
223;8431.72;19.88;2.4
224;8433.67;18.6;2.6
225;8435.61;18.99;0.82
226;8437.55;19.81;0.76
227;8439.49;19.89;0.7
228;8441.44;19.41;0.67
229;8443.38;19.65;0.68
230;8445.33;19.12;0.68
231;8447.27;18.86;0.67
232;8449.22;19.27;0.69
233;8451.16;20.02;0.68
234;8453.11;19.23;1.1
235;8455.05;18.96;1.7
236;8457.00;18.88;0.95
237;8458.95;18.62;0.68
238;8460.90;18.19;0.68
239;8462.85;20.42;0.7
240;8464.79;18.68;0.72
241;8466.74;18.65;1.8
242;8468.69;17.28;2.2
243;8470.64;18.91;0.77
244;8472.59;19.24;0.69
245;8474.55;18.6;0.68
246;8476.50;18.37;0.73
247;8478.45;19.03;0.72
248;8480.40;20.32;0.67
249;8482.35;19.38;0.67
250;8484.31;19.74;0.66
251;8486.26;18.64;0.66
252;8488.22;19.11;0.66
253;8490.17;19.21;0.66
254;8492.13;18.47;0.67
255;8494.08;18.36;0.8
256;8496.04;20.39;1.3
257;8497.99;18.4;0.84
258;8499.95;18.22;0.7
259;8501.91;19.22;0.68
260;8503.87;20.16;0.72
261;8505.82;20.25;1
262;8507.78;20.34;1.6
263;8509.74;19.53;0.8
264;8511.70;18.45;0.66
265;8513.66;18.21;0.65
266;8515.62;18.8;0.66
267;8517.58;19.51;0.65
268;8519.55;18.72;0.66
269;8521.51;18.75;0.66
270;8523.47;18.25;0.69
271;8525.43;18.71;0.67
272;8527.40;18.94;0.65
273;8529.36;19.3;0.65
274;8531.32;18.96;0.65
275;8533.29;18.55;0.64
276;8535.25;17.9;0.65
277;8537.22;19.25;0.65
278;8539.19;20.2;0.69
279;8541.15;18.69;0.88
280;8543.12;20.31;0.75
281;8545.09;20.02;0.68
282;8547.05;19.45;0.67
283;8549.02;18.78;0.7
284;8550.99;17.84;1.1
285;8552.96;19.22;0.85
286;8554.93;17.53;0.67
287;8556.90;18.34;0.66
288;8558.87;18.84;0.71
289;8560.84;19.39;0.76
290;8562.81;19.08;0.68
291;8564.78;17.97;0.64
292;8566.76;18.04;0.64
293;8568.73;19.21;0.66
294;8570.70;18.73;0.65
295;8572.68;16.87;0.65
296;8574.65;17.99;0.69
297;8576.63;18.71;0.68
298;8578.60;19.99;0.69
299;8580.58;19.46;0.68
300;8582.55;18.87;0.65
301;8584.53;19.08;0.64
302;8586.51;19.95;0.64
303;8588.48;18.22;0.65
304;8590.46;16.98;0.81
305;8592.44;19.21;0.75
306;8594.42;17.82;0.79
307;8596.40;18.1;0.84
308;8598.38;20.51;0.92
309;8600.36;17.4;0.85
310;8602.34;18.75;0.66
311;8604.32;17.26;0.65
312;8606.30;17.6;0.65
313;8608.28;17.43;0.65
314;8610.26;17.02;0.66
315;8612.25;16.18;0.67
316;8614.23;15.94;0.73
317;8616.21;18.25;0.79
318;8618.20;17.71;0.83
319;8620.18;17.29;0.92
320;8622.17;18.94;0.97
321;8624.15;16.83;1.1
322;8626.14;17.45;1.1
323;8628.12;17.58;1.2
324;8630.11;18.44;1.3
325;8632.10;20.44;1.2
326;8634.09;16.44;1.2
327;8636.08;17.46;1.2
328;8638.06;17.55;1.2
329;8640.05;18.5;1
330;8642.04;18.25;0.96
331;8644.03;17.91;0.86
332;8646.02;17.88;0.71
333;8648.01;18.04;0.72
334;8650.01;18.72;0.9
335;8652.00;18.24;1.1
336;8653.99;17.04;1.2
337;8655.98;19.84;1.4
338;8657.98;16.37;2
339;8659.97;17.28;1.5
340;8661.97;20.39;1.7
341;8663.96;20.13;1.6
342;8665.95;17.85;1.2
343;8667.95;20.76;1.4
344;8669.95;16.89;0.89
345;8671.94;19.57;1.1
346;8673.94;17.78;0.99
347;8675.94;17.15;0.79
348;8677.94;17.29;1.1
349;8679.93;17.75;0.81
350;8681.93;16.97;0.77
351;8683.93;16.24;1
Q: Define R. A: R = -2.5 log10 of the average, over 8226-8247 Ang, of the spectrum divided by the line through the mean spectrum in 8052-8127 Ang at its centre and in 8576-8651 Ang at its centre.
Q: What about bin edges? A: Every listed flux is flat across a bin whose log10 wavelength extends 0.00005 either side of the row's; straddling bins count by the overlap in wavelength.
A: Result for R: 0.17 mag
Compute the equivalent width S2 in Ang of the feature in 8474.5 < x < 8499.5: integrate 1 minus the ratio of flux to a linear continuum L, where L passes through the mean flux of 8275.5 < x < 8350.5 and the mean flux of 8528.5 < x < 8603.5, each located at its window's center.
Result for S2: -0.5 Ang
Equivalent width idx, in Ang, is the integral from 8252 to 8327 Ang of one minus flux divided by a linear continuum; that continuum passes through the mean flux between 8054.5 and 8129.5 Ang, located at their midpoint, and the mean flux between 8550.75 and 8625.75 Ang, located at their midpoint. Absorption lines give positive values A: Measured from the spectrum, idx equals 1.3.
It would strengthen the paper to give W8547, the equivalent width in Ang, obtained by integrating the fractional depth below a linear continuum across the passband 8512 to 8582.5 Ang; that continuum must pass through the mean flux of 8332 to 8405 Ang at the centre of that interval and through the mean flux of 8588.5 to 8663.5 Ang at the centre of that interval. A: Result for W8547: -2.62 Ang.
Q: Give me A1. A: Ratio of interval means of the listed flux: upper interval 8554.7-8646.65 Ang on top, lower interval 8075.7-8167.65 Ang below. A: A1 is 0.9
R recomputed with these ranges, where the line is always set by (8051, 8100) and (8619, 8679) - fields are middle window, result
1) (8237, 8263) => 0.04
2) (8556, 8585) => -0.03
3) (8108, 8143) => -0.05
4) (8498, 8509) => -0.07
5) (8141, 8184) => -0.04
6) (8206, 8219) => 0.07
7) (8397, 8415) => 0.03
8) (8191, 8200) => -0.03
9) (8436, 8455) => -0.06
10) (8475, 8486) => -0.05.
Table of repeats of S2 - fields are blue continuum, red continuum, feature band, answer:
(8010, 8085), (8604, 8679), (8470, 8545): -3.8 Ang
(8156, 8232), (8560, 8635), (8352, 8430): -1.5 Ang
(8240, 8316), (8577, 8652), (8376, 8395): -0.4 Ang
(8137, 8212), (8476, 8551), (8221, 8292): 5.8 Ang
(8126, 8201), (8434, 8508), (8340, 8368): 0.9 Ang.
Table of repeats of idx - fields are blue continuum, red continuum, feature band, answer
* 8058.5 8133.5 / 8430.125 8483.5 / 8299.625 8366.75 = 2.2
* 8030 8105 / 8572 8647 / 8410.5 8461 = -2.3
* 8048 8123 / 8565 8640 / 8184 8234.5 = 3.6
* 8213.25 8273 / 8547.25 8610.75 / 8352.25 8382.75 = -1.5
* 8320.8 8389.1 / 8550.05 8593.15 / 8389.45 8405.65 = 0.2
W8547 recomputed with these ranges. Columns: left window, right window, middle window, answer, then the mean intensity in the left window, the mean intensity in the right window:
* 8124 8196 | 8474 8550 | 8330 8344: 0.3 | 19.4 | 19.1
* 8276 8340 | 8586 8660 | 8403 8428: -0.4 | 18.6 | 17.9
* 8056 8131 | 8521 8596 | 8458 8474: 0.1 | 19.3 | 18.8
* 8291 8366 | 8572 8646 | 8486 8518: -1.6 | 18.5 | 18.1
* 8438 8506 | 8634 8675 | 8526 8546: -0.4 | 19.1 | 18.3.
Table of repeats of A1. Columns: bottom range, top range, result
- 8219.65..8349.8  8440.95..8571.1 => 1.05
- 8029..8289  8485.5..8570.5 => 1.01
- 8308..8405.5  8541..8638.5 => 0.99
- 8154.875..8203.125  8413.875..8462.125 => 0.99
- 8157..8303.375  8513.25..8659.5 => 1.01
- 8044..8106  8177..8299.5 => 0.95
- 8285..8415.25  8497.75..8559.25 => 1.02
